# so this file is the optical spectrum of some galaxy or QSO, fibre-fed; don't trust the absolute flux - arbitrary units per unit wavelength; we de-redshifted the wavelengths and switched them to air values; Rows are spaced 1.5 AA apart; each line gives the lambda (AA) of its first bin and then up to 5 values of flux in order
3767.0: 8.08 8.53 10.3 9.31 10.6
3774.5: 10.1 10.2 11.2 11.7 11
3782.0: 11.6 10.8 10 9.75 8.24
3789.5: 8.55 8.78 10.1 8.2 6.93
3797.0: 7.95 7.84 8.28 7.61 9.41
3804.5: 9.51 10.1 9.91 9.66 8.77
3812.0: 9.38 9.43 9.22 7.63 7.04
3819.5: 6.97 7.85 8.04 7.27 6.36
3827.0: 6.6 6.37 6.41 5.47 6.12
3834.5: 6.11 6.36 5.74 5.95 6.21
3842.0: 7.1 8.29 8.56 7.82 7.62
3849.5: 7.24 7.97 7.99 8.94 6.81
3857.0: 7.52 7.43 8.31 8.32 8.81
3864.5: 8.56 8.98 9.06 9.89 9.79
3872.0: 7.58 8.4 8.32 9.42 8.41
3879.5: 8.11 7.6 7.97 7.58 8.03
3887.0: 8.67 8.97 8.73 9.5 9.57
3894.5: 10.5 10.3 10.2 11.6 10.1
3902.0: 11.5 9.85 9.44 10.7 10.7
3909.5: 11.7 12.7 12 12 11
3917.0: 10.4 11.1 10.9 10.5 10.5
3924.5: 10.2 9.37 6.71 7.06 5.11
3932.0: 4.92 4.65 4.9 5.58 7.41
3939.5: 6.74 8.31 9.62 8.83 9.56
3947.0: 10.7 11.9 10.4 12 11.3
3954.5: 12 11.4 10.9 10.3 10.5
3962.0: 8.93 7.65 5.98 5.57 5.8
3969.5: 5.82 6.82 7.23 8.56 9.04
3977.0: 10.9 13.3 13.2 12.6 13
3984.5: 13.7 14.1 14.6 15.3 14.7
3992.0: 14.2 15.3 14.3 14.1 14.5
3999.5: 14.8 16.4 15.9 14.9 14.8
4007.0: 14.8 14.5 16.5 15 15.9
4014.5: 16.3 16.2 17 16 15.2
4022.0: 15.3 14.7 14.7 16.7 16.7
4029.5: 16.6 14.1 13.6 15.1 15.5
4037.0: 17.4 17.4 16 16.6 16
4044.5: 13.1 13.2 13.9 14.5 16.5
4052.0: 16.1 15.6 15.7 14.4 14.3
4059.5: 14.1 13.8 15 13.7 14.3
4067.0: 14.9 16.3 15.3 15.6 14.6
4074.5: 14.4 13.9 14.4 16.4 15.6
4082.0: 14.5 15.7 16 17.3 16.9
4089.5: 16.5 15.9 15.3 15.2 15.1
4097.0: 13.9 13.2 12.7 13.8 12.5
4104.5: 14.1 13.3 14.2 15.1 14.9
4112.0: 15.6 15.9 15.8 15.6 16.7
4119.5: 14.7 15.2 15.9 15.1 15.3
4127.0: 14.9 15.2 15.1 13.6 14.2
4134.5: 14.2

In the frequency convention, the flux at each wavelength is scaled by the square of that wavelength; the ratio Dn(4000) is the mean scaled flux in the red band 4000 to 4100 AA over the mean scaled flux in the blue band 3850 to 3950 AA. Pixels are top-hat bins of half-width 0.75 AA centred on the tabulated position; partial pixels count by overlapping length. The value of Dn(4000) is 1.83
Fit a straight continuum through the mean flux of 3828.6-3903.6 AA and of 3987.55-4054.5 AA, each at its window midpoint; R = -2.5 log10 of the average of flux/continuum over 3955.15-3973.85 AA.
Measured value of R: 0.49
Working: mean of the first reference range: 8.26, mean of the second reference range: 15.4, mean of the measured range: 8.11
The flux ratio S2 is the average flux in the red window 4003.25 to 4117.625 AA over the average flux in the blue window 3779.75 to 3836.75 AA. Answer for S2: 1.83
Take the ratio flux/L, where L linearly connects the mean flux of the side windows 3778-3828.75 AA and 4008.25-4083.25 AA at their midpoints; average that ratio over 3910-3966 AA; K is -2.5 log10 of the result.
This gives 0.31 mag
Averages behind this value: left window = 8.77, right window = 15.3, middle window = 9.29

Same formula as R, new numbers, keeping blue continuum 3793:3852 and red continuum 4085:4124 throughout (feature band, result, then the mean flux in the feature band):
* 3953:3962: 0.03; 10.9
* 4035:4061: -0.13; 15.3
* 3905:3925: -0.10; 11.1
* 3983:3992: -0.19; 14.3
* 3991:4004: -0.22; 14.9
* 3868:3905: 0.02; 9.2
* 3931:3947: 0.44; 7.19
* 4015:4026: -0.21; 15.6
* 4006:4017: -0.23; 15.6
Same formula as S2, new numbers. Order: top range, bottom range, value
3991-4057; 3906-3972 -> 1.69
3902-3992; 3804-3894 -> 1.24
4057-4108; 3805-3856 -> 1.95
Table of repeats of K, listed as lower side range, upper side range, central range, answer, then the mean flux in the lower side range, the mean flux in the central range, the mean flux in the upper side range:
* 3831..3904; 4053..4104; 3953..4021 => -0.04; 8.33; 12.6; 14.9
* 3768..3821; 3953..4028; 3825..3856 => 0.41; 9.26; 6.96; 12.9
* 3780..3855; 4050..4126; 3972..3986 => 0.07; 8.09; 11.5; 15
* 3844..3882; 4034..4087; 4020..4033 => -0.10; 8.3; 15.3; 15.2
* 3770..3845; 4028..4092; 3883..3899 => 0.15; 8.43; 9.3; 15.3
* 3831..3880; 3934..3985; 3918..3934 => 0.07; 7.8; 8.29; 9.38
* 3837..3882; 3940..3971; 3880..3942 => -0.06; 8.04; 9.15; 9.29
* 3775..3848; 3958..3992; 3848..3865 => 0.12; 8.3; 7.97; 10.4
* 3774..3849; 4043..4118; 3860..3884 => 0.14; 8.31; 8.57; 14.9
